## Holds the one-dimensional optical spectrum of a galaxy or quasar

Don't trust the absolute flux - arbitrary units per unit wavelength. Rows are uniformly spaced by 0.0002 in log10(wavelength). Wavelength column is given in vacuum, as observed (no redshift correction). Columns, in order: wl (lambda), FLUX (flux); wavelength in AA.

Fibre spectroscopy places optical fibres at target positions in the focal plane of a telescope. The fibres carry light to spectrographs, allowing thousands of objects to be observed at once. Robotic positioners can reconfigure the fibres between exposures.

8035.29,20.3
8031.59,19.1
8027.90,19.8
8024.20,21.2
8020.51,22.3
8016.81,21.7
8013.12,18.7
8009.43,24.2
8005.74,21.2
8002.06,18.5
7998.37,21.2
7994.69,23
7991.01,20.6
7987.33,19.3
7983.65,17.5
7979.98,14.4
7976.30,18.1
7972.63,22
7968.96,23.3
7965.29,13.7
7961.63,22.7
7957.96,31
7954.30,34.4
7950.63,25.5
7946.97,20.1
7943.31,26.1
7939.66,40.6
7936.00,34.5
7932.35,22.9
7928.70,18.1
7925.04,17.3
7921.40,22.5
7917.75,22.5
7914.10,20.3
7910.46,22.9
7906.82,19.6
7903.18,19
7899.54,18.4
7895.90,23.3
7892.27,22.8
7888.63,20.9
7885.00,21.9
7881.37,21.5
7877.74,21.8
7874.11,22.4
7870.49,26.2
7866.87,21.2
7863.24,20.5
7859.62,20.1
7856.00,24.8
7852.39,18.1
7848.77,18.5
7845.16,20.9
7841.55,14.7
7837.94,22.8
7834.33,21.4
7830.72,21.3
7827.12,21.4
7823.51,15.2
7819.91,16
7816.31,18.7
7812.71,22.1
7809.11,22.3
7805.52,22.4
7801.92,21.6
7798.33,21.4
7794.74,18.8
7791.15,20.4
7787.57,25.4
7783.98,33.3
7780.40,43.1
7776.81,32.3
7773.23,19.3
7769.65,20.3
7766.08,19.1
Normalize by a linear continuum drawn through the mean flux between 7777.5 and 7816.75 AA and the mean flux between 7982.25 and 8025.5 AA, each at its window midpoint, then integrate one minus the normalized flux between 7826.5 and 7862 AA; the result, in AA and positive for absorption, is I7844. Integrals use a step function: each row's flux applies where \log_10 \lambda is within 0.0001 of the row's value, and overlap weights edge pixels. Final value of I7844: 5.3 AA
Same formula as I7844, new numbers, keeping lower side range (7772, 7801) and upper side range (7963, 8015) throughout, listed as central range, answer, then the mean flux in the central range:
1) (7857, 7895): 2.58 AA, 22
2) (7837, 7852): 3.53 AA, 18.9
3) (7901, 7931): 2.64 AA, 20.3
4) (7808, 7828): 5.13 AA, 19.1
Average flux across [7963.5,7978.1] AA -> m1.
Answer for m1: 19.3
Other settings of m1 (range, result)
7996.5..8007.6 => 20.3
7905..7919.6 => 21.3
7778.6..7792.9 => 30.6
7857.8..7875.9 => 22.1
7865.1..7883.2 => 22.6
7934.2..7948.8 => 30.3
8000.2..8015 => 20.7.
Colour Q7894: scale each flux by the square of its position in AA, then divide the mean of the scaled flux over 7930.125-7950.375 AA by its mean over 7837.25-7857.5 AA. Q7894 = 1.5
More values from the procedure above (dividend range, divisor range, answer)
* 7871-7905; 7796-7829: 1.09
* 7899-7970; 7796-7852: 1.23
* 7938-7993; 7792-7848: 1.20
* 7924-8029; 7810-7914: 1.12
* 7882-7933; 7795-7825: 1.07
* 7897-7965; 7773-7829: 1.06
